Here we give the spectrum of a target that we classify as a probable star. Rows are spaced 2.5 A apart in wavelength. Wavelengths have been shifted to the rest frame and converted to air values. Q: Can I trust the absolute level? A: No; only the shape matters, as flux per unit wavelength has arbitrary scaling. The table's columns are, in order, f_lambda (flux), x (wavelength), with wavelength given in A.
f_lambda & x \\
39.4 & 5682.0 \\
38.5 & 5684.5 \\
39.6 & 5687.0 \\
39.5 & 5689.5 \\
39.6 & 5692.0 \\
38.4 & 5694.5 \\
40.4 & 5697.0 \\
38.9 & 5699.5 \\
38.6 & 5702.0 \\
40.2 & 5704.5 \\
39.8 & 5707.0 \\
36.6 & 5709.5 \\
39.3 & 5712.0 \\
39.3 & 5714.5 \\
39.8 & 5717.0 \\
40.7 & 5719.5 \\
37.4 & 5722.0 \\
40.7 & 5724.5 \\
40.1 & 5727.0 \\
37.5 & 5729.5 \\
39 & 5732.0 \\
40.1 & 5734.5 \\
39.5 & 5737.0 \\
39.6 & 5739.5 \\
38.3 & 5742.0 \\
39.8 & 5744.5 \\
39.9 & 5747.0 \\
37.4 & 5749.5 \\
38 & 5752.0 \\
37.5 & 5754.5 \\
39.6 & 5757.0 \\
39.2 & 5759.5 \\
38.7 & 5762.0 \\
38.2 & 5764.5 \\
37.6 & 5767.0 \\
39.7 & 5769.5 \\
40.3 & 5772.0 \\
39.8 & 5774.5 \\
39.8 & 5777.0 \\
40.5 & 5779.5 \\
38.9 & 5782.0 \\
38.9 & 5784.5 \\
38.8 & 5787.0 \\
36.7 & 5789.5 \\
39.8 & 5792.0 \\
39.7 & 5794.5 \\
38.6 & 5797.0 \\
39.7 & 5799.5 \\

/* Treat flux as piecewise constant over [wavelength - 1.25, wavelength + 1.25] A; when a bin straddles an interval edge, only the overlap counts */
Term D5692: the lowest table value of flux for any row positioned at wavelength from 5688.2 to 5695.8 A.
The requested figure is 38.4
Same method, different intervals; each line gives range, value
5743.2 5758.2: 37.4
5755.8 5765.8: 38.2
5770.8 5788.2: 38.8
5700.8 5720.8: 36.6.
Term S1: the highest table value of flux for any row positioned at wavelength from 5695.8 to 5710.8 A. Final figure 40.4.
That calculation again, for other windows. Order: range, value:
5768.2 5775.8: 40.3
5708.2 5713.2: 39.3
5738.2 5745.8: 39.8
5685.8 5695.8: 39.6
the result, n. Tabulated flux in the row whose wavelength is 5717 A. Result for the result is 39.8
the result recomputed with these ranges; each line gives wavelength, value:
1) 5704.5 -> 40.2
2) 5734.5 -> 40.1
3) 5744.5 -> 39.8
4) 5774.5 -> 39.8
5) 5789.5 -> 36.7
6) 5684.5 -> 38.5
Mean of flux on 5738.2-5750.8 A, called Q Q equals 39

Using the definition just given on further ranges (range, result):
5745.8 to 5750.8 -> 38.6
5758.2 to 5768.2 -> 38.4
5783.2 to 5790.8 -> 38.1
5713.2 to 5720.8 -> 39.9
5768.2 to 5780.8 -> 40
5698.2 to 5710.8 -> 38.8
